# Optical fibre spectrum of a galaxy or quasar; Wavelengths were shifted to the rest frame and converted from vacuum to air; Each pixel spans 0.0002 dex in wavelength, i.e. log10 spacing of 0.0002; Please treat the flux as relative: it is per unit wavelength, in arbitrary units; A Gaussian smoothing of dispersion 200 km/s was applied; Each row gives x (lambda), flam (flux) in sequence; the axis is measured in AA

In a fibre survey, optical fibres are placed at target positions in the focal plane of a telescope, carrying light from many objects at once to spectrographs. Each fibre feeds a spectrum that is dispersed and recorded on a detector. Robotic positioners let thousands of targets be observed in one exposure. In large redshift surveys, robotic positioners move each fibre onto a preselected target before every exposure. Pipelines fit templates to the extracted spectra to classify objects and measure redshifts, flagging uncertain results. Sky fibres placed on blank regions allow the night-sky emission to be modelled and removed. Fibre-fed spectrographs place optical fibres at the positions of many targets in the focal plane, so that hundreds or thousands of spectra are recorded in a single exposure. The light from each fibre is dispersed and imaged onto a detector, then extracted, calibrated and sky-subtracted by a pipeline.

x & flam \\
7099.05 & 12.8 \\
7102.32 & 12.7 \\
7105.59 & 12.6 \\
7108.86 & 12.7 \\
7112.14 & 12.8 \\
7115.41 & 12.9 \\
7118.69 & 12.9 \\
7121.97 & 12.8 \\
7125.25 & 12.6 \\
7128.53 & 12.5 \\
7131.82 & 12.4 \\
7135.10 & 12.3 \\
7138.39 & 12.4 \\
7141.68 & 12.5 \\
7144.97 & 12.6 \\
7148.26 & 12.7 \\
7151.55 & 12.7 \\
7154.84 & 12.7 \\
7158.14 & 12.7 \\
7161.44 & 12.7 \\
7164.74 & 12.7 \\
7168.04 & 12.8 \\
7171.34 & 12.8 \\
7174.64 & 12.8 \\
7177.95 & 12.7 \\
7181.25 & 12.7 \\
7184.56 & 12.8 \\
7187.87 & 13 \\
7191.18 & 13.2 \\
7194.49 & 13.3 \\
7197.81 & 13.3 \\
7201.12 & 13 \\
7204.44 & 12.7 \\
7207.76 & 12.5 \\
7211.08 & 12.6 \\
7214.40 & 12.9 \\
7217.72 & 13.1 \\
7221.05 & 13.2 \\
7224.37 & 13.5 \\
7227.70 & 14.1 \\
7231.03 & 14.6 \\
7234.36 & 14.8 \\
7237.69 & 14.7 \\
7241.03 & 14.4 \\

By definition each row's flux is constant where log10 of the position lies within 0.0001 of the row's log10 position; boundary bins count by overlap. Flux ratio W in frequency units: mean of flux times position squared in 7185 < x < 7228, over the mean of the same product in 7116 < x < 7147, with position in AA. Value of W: 1.1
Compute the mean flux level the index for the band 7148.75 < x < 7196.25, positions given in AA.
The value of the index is 12.8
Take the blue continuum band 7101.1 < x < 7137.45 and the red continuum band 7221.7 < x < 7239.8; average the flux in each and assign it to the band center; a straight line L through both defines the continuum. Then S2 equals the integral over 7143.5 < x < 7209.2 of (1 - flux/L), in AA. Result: 3.2 AA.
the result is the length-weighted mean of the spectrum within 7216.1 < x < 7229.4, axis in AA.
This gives 13.5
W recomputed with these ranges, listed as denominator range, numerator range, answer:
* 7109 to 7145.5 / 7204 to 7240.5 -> 1.11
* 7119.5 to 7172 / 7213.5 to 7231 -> 1.09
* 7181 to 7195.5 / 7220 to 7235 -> 1.09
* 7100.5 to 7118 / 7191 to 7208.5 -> 1.05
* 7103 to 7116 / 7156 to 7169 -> 1.01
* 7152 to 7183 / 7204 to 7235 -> 1.07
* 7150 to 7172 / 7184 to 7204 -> 1.04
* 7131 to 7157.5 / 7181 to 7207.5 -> 1.05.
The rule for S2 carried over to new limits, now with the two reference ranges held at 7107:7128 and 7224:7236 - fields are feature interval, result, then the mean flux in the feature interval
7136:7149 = 0.6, 12.5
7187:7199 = 0.5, 13.2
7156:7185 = 1.6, 12.7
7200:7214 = 1.3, 12.7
